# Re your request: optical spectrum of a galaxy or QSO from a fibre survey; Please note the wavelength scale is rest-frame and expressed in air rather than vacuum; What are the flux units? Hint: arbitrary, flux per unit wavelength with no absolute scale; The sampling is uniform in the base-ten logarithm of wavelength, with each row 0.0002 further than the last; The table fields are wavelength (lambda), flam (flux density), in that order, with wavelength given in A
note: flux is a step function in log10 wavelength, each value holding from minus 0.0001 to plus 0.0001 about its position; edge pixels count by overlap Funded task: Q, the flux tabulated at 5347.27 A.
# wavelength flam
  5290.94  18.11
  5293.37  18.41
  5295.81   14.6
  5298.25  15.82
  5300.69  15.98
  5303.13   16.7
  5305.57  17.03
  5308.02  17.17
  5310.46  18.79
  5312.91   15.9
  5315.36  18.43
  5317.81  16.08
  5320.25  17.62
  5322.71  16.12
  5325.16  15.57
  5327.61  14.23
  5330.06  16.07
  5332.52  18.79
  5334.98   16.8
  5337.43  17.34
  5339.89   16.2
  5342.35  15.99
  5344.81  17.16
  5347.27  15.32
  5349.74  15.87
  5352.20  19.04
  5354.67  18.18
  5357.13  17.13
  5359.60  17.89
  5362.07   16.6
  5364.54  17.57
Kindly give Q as 15.32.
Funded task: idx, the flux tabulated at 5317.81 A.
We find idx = 16.08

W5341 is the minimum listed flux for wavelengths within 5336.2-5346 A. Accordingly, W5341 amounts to 15.99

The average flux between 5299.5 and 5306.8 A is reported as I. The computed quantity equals 16.6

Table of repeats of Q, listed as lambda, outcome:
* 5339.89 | 16.2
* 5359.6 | 17.89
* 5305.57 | 17.03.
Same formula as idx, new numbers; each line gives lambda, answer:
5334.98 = 16.8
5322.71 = 16.12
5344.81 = 17.16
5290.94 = 18.11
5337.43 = 17.34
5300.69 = 15.98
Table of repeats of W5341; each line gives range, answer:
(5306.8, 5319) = 15.9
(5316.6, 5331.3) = 14.23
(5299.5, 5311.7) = 15.98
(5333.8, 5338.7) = 16.8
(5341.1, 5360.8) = 15.32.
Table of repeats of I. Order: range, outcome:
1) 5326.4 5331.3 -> 15.2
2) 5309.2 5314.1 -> 17.4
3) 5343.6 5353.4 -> 16.8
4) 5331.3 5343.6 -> 17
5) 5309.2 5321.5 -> 17.4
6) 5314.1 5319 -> 17.2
